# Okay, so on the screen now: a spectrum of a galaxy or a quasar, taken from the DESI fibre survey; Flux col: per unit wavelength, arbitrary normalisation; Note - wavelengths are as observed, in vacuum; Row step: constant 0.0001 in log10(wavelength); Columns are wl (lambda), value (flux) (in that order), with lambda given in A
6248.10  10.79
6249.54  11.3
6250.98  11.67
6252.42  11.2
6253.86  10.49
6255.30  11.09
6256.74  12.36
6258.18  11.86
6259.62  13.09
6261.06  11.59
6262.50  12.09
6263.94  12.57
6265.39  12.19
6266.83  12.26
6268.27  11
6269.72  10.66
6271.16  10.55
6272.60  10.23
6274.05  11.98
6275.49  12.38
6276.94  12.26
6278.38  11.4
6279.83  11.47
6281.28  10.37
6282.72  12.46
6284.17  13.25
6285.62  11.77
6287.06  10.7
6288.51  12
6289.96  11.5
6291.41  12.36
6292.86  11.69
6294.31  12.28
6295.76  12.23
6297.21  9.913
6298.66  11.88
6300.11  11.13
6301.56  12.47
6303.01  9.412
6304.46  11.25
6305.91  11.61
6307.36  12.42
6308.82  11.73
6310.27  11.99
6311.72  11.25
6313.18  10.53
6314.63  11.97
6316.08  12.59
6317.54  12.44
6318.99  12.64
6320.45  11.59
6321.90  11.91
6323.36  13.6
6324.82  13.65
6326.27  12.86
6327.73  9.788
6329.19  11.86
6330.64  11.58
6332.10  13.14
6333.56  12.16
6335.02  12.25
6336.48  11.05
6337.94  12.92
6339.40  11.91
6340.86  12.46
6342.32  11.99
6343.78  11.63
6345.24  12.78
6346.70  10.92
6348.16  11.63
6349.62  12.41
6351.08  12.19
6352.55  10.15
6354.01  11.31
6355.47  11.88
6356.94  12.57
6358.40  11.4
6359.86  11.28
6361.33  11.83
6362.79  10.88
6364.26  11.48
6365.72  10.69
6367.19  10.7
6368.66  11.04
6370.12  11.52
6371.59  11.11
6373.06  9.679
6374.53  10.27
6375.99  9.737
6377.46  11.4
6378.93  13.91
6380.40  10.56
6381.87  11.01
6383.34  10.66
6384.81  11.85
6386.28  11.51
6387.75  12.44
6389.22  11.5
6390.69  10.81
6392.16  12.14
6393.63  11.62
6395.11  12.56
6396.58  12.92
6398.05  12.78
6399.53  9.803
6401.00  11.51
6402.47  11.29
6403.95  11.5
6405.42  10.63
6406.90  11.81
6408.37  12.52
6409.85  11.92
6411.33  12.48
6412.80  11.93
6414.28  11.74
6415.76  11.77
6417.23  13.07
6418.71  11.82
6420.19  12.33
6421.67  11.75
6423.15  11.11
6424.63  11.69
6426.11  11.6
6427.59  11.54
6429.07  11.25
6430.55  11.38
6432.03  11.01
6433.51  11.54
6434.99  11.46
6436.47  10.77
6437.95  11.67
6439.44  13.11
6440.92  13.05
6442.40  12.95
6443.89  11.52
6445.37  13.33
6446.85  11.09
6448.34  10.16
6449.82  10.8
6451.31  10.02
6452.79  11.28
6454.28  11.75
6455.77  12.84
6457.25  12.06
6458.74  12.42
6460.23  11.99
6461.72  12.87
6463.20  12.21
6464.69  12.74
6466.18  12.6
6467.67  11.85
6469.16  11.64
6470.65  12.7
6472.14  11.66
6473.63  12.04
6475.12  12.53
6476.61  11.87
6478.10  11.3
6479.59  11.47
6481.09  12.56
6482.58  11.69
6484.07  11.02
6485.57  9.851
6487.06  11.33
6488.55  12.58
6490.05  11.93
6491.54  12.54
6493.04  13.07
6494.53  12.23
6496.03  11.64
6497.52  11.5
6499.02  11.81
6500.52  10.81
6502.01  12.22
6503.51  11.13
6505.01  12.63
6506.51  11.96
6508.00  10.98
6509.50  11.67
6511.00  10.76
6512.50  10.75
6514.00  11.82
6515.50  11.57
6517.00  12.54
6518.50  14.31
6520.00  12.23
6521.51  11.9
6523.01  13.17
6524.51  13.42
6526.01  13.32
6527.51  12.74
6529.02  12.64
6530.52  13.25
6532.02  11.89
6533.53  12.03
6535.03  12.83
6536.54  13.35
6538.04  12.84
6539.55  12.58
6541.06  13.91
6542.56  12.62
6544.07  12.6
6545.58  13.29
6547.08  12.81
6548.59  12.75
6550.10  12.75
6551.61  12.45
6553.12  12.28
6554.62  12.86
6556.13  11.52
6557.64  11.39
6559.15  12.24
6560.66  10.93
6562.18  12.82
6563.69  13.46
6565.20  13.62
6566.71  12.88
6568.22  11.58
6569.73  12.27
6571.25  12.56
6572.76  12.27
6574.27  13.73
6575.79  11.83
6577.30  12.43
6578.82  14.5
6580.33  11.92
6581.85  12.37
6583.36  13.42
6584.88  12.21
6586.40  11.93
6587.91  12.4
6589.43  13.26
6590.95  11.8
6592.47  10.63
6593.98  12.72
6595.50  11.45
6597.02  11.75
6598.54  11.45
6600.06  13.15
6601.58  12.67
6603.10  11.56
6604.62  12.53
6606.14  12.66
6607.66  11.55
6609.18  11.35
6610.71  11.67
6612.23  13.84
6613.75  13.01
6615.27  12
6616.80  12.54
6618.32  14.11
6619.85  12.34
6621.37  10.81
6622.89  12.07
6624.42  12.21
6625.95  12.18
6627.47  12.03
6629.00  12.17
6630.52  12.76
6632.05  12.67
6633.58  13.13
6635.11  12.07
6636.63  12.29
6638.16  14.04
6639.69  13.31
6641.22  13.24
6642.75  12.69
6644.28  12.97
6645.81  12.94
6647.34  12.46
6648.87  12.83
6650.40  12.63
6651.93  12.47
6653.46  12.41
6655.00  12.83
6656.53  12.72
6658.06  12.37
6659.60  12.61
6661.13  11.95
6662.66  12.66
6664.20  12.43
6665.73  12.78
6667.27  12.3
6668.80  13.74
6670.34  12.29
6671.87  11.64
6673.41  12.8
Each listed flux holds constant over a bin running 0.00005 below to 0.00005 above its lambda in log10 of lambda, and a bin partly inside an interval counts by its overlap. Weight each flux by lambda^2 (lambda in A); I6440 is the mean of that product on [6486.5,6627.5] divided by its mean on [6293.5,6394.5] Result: 1.13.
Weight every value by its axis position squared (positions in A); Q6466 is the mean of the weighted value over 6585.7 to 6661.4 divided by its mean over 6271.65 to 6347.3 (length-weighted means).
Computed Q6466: 1.2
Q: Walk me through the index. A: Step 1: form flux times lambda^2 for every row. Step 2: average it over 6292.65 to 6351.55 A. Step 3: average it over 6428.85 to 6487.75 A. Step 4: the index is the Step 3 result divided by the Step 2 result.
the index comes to 1.03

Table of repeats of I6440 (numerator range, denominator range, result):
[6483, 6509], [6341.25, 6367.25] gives 1.06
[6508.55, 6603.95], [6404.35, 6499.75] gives 1.08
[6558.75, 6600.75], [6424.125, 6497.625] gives 1.09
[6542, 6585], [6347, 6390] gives 1.18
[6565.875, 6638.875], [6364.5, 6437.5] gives 1.15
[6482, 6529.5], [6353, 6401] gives 1.10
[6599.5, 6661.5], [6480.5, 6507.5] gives 1.11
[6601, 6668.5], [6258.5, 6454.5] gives 1.17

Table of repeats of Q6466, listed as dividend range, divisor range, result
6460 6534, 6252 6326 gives 1.09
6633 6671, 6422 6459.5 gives 1.16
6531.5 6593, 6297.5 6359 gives 1.14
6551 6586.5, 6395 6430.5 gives 1.11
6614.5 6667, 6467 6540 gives 1.08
